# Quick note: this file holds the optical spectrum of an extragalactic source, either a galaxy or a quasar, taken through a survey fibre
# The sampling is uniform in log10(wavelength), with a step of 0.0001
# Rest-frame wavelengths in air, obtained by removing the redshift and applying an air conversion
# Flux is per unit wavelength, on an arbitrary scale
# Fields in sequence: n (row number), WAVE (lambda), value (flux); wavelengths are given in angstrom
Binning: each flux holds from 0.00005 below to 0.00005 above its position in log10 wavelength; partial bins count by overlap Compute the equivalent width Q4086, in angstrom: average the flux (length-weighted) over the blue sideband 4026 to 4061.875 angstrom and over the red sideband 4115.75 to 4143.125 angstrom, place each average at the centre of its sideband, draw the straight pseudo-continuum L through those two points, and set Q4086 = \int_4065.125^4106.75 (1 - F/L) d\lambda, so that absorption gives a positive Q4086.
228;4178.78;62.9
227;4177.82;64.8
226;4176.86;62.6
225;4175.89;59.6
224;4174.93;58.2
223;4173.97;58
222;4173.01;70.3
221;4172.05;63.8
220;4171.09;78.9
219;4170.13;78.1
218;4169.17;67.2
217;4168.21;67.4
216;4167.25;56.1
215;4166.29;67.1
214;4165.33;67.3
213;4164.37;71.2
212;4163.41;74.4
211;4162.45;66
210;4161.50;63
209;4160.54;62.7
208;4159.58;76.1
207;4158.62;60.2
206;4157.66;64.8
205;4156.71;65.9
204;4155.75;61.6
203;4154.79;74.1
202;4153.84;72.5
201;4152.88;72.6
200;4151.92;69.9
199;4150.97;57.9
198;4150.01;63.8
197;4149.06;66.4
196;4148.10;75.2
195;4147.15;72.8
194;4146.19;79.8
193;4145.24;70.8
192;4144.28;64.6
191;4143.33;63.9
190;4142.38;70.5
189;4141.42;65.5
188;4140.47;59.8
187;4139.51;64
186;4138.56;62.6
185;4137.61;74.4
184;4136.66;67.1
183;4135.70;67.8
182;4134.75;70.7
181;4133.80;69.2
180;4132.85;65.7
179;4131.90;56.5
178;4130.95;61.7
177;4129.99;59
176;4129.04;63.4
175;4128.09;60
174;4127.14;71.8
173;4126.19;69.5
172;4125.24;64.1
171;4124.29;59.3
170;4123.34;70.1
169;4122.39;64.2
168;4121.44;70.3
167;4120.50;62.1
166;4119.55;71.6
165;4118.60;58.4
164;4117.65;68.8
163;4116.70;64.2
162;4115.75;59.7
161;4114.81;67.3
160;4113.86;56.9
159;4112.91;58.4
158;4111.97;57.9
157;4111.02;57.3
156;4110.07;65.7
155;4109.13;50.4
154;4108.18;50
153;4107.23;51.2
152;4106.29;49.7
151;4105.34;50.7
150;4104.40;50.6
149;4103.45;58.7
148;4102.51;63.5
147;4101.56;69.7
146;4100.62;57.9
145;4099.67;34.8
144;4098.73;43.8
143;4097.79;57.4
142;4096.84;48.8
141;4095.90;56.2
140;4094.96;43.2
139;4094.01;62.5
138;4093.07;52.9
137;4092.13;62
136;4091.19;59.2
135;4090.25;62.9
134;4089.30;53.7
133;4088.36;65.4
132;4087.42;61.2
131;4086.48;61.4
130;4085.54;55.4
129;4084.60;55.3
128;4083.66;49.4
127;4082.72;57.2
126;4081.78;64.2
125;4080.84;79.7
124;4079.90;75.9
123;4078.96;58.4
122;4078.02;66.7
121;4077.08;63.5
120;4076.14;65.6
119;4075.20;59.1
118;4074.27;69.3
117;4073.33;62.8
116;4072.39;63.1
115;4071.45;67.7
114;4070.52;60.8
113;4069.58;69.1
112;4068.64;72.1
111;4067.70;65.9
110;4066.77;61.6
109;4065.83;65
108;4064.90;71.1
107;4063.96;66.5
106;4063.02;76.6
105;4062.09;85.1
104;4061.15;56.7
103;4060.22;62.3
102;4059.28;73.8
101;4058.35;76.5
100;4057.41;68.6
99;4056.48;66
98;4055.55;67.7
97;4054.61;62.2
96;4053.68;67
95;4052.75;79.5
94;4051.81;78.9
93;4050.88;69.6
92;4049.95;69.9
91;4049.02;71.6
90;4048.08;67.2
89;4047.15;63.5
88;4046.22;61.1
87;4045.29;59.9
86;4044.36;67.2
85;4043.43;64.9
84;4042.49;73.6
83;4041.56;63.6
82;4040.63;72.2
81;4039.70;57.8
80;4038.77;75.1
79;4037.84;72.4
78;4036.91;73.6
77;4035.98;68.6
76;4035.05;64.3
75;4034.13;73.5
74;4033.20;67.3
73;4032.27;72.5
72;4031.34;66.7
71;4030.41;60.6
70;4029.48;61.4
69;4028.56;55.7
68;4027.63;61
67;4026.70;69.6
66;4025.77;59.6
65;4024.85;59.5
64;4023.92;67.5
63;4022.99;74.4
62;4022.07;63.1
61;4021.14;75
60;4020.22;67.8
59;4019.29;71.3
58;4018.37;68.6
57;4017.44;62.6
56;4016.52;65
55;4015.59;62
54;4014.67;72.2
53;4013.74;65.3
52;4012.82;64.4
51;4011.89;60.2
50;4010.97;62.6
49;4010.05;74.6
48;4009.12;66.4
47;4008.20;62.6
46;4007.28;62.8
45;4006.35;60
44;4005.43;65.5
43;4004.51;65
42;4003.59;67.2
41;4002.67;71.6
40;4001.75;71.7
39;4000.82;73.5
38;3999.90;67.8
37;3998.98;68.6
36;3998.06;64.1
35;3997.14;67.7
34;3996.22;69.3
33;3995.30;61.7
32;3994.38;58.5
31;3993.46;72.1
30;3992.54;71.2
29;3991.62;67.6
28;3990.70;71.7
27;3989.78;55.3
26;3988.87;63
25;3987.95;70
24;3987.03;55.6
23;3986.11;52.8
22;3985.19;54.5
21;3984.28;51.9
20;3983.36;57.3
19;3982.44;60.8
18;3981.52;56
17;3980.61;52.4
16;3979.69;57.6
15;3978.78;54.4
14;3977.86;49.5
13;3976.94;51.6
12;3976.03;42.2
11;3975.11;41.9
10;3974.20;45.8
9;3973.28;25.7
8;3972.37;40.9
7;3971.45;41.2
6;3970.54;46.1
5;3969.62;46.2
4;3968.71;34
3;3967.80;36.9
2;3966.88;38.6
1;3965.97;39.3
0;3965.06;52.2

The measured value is 4.1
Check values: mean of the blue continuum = 67.5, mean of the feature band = 59.9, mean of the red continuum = 65.3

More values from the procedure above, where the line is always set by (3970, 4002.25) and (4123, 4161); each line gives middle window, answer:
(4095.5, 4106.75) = 1.9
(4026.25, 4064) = -4.4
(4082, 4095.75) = 1.3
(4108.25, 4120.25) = 0.7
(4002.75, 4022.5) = -2.3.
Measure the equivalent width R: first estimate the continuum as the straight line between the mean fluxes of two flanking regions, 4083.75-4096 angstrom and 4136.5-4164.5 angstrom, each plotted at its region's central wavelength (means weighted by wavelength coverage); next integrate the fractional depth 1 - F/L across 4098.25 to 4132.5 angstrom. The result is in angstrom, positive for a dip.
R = 1.23 angstrom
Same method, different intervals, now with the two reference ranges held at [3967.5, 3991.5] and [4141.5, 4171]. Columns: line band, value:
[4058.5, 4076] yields -2.29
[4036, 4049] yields -2.32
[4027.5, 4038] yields -1.93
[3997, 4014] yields -4.11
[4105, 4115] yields 1.26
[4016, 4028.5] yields -2.51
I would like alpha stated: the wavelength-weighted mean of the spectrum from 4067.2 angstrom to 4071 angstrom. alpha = 67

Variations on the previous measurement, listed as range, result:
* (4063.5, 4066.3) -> 67.5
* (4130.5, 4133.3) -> 61.3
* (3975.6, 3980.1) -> 51.1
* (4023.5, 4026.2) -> 62.2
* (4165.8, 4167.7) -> 61.7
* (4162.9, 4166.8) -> 69.8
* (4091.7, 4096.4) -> 55.3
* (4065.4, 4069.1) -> 66.1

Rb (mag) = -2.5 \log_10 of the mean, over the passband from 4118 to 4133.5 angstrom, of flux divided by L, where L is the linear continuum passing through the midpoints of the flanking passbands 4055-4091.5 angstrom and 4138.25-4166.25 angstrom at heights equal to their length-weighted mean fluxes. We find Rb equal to 0.04 mag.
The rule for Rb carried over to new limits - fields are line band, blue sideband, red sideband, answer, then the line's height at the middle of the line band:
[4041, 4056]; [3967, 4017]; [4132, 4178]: -0.11 mag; 61.6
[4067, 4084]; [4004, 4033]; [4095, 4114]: -0.13 mag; 58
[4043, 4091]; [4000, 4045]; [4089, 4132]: -0.05 mag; 62.8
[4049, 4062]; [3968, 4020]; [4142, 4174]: -0.11 mag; 62.9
